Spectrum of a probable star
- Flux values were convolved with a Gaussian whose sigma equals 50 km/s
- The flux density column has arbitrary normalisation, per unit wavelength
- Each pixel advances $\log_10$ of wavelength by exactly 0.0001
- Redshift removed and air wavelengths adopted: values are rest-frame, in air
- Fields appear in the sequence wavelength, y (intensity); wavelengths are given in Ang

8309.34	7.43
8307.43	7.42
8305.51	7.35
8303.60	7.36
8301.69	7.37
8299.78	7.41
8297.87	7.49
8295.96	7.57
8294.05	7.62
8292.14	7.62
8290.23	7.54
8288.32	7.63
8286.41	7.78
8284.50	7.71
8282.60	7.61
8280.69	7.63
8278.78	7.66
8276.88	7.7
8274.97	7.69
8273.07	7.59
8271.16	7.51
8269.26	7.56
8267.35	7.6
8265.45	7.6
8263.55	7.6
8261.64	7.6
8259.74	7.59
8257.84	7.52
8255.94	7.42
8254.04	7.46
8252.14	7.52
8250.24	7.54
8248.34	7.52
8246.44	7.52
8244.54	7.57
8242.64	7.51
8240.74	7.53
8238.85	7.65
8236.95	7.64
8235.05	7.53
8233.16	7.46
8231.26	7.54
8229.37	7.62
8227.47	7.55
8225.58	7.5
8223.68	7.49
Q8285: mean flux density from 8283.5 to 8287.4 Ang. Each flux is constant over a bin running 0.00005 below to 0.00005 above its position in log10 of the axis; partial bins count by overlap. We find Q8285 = 7.75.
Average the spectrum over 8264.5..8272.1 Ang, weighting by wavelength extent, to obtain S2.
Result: 7.57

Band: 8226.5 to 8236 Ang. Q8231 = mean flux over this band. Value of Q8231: 7.54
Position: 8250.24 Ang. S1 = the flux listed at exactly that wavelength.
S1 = 7.54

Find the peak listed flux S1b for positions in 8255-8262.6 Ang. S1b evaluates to 7.6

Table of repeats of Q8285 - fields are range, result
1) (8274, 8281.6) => 7.67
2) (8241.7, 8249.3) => 7.53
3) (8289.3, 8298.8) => 7.57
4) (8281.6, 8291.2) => 7.65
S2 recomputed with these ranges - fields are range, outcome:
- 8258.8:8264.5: 7.59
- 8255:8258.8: 7.48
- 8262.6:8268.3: 7.61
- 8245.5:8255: 7.51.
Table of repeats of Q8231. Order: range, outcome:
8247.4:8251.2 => 7.53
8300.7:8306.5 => 7.36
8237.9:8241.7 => 7.6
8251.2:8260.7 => 7.51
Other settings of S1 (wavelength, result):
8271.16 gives 7.51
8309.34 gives 7.43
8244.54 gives 7.57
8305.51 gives 7.35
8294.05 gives 7.62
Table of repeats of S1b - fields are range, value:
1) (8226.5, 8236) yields 7.62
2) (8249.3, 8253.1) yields 7.54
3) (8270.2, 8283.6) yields 7.7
